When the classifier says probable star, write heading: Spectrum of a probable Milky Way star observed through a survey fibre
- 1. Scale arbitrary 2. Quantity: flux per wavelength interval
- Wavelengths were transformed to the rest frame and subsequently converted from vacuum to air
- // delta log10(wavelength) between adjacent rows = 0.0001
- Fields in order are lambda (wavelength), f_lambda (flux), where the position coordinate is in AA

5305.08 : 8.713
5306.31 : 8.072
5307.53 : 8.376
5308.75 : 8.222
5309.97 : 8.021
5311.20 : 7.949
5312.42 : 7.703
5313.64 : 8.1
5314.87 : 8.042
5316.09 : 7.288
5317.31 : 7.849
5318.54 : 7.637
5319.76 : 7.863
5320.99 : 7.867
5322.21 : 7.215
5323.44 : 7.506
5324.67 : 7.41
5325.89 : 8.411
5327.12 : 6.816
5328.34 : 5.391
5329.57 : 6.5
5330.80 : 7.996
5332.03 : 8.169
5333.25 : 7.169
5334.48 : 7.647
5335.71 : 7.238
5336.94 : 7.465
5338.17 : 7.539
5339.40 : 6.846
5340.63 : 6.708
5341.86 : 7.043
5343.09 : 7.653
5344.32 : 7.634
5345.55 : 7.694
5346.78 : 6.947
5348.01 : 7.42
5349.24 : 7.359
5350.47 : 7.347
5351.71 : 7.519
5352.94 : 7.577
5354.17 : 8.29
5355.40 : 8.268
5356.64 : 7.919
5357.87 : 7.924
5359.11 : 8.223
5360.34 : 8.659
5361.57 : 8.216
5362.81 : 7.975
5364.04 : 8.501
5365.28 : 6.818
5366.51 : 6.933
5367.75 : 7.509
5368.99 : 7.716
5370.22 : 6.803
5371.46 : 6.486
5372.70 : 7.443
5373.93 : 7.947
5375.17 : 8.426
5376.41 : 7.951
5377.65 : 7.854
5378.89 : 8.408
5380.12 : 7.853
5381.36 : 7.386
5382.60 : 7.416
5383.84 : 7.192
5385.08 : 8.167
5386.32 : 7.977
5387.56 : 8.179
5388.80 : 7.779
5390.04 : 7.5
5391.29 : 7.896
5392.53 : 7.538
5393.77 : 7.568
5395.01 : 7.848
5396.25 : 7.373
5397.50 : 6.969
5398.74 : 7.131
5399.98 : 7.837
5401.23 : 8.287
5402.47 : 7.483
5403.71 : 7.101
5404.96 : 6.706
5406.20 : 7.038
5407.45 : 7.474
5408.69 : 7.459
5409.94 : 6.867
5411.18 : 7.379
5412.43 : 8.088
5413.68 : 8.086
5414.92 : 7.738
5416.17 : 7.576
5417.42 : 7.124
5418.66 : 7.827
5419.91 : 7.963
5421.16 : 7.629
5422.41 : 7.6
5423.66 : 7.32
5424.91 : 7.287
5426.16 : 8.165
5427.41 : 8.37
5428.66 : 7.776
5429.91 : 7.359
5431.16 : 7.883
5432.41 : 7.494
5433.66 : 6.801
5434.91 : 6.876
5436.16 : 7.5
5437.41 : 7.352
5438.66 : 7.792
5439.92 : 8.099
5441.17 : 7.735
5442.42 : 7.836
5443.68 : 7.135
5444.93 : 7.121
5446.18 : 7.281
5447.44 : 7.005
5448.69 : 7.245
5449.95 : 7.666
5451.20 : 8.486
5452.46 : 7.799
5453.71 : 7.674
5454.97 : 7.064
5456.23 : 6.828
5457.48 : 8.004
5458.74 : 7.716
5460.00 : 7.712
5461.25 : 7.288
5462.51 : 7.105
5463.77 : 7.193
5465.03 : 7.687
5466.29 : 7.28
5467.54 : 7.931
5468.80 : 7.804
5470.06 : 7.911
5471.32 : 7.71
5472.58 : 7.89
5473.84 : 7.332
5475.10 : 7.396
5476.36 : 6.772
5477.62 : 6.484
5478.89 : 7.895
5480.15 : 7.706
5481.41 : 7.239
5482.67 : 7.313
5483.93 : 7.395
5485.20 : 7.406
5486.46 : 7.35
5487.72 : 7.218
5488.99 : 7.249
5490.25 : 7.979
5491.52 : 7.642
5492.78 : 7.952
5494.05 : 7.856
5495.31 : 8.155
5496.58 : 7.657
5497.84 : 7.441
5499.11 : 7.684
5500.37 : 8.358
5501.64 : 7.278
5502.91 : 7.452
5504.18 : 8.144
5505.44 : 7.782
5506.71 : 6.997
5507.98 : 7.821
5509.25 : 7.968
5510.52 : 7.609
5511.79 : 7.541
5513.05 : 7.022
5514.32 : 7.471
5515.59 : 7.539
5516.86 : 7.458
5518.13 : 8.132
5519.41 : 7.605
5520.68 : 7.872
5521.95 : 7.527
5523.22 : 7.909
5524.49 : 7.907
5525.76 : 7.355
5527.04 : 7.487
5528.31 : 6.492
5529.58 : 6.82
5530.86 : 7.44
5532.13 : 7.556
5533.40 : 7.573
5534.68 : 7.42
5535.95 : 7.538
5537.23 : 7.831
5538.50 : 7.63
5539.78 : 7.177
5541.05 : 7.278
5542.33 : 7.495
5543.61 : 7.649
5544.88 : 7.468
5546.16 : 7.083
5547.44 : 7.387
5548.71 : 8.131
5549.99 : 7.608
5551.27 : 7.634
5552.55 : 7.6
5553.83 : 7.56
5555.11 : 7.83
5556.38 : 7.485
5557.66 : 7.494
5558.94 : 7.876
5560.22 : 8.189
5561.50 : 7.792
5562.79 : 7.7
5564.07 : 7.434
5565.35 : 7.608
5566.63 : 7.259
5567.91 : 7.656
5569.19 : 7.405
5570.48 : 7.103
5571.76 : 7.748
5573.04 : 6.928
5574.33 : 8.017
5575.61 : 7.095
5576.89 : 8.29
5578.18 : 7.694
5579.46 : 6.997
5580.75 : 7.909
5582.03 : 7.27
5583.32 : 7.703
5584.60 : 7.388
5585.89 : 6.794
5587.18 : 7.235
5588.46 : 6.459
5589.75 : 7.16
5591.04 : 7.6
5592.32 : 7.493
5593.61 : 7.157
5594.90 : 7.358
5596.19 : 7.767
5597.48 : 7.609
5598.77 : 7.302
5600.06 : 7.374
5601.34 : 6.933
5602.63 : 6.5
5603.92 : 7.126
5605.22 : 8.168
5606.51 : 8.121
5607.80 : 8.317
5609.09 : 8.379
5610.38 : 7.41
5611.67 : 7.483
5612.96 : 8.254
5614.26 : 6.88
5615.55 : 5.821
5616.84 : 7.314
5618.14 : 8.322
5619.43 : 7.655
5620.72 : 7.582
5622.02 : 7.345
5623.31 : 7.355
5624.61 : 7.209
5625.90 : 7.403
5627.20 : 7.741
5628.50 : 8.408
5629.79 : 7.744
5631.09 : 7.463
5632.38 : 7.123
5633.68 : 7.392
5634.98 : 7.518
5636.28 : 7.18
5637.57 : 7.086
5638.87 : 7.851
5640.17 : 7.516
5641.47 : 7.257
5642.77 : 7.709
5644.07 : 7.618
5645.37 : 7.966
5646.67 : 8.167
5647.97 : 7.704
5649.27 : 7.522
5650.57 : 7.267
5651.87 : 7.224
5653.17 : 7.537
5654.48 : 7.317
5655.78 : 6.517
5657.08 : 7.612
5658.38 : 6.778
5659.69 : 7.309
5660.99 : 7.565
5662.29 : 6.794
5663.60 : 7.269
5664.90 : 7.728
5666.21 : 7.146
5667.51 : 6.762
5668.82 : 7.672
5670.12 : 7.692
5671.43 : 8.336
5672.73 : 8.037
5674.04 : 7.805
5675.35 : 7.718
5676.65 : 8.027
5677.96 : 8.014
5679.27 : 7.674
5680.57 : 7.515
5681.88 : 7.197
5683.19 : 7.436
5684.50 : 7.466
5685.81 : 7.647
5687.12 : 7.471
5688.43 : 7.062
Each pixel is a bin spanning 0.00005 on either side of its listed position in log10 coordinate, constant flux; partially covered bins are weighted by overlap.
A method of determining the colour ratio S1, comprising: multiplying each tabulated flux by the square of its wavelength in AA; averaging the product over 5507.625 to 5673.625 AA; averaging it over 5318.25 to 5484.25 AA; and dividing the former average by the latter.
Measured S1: 1.06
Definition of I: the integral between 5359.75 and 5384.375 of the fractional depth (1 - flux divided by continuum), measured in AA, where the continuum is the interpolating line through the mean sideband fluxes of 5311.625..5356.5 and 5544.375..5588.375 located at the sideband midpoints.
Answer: -0.6 AA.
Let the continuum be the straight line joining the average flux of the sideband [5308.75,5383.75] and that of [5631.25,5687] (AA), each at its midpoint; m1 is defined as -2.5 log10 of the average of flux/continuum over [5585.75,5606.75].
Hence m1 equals 0.03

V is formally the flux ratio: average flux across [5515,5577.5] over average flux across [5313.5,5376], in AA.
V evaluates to 1.00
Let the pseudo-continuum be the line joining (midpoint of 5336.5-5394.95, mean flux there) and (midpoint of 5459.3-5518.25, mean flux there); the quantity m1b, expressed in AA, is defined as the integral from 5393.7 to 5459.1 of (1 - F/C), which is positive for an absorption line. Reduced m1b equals 0.68 AA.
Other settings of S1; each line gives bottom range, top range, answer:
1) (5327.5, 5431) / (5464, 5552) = 1.04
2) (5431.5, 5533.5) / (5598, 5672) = 1.05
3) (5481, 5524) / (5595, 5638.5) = 1.02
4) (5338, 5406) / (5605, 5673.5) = 1.09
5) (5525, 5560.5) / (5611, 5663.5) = 1.03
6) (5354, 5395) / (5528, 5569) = 1.03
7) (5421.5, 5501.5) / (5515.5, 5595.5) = 1.03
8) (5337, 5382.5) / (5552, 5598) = 1.06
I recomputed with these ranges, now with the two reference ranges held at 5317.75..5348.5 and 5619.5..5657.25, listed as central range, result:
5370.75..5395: -1.2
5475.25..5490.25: 0.2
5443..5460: -0.2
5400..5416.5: -0.2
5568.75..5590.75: 0.3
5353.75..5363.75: -1.1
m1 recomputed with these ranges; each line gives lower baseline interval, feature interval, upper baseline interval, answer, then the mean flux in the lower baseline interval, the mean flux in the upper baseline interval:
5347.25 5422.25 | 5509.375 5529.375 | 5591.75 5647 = 0.007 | 7.65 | 7.52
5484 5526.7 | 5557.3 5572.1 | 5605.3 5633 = 0.003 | 7.64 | 7.6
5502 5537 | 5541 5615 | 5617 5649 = 0.008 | 7.53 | 7.59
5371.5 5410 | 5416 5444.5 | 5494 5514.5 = 0.006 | 7.61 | 7.66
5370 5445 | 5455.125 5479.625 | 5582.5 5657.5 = 0.012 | 7.59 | 7.45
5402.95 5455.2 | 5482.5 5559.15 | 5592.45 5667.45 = -0.011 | 7.52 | 7.45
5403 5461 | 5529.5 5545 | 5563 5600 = -0.004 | 7.52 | 7.41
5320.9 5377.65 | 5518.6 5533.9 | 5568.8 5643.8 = 0.001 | 7.52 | 7.46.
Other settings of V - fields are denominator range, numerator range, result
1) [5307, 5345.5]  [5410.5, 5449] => 1.01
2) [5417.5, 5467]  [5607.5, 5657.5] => 1.00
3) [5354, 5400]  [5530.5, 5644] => 0.97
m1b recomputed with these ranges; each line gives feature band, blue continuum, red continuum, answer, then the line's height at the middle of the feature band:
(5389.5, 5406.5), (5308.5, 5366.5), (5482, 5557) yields 0.3 AA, 7.59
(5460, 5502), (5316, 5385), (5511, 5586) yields 0.0 AA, 7.54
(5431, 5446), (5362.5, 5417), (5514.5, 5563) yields 0.2 AA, 7.57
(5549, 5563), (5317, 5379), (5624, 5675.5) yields -0.4 AA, 7.51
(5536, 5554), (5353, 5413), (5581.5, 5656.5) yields -0.1 AA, 7.52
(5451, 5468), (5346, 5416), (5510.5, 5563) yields 0.1 AA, 7.59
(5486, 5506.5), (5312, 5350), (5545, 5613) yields -0.6 AA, 7.49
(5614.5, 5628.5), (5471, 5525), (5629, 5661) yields 0.1 AA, 7.46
